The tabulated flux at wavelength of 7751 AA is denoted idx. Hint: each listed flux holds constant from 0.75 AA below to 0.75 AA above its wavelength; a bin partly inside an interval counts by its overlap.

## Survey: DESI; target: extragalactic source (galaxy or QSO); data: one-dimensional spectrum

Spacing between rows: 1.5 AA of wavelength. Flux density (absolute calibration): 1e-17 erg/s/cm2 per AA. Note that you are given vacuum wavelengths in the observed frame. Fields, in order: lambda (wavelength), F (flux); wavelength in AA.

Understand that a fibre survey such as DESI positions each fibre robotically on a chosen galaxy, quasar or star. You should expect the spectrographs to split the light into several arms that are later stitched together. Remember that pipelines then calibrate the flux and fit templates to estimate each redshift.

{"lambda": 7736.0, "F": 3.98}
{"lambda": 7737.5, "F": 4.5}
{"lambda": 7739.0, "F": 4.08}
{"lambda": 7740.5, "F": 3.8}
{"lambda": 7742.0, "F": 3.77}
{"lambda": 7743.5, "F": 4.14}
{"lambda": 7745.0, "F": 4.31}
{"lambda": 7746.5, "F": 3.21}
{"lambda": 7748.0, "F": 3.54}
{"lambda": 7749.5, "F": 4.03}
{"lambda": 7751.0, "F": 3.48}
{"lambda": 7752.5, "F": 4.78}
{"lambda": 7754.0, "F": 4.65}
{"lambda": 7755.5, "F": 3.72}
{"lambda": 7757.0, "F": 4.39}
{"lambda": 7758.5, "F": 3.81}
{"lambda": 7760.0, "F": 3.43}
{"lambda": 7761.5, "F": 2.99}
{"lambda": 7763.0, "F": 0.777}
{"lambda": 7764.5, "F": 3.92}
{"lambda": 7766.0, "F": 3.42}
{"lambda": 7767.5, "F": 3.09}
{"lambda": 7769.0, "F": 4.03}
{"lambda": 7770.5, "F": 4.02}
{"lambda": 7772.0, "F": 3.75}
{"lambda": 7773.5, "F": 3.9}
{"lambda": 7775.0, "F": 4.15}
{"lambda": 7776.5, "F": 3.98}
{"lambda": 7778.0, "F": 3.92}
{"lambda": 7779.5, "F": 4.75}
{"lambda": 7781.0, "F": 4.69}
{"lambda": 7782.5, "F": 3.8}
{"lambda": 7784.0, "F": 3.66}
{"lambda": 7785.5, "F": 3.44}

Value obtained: 3.48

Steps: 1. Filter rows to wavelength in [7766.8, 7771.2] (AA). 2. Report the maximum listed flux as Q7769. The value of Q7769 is 4.03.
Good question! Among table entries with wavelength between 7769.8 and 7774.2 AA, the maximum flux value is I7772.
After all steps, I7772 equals 4.02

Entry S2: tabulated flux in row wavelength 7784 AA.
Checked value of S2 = 3.66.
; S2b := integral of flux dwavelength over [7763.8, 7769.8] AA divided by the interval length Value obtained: 3.62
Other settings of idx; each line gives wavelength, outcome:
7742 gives 3.77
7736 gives 3.98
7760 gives 3.43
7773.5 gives 3.9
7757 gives 4.39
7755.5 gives 3.72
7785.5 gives 3.44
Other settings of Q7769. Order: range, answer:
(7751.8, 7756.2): 4.78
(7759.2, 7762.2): 3.43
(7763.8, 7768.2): 3.92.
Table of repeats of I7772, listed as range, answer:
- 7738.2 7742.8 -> 4.08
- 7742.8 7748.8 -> 4.31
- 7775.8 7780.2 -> 4.75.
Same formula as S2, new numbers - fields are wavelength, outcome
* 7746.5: 3.21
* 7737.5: 4.5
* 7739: 4.08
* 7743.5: 4.14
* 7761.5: 2.99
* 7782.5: 3.8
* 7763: 0.777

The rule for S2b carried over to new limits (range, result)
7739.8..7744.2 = 3.9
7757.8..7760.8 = 3.61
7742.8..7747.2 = 3.89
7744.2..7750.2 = 3.77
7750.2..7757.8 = 4.2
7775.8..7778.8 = 3.96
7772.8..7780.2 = 4.14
